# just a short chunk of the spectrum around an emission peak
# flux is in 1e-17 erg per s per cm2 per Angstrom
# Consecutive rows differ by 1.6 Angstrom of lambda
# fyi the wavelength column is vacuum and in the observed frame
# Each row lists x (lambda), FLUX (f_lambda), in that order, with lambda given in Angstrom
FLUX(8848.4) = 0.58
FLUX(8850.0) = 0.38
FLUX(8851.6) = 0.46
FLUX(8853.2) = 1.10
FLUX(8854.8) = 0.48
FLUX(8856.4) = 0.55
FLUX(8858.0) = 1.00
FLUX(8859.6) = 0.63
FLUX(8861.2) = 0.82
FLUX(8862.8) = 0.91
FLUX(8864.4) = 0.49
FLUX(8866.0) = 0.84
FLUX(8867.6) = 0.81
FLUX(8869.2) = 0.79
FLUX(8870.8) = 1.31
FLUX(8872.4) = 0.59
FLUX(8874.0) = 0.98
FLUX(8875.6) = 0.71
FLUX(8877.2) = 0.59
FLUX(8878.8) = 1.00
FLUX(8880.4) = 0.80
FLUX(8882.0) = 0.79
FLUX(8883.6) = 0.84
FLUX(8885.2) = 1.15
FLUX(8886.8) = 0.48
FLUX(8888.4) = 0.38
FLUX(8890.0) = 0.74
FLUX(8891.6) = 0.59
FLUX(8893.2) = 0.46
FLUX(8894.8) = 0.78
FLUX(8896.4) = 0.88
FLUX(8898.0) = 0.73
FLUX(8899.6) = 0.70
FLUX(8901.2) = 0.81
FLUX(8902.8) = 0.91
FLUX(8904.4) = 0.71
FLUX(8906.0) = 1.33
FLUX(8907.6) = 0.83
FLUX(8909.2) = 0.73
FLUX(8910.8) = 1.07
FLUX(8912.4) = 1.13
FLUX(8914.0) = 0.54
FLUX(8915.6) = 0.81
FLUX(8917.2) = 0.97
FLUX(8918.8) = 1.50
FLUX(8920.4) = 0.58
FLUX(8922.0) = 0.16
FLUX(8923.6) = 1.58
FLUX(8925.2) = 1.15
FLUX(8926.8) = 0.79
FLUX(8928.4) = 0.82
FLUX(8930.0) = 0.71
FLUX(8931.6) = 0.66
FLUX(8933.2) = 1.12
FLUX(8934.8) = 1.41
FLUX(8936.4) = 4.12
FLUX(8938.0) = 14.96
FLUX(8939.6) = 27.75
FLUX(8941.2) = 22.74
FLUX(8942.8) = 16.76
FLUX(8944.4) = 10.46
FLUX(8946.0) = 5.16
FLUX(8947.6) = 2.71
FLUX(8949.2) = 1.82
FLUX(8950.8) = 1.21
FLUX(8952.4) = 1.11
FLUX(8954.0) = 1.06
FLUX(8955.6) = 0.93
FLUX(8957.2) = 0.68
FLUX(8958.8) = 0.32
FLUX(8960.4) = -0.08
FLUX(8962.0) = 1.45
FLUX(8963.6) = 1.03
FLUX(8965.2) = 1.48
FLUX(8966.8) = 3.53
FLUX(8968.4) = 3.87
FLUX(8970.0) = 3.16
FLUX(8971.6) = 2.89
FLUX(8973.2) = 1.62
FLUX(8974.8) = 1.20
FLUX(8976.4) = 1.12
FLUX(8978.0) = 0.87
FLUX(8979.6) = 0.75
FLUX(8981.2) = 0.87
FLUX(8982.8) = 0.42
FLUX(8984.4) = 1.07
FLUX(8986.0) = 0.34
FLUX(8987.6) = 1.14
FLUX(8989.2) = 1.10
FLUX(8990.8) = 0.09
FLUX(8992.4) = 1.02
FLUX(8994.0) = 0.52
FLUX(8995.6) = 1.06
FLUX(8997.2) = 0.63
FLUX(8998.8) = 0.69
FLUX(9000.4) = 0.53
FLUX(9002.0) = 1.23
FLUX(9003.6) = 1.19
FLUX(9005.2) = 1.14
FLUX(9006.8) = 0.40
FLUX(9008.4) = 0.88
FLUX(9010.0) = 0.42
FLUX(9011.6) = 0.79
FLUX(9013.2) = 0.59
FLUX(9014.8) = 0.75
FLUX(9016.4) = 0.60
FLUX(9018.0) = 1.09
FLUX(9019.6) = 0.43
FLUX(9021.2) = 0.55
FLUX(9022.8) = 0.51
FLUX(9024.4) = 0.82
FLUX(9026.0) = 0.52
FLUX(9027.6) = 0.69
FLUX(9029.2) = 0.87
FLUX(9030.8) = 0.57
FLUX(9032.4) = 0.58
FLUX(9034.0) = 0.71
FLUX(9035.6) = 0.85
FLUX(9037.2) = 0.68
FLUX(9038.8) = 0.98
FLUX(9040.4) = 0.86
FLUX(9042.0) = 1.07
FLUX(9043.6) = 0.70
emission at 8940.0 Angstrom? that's Halpha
